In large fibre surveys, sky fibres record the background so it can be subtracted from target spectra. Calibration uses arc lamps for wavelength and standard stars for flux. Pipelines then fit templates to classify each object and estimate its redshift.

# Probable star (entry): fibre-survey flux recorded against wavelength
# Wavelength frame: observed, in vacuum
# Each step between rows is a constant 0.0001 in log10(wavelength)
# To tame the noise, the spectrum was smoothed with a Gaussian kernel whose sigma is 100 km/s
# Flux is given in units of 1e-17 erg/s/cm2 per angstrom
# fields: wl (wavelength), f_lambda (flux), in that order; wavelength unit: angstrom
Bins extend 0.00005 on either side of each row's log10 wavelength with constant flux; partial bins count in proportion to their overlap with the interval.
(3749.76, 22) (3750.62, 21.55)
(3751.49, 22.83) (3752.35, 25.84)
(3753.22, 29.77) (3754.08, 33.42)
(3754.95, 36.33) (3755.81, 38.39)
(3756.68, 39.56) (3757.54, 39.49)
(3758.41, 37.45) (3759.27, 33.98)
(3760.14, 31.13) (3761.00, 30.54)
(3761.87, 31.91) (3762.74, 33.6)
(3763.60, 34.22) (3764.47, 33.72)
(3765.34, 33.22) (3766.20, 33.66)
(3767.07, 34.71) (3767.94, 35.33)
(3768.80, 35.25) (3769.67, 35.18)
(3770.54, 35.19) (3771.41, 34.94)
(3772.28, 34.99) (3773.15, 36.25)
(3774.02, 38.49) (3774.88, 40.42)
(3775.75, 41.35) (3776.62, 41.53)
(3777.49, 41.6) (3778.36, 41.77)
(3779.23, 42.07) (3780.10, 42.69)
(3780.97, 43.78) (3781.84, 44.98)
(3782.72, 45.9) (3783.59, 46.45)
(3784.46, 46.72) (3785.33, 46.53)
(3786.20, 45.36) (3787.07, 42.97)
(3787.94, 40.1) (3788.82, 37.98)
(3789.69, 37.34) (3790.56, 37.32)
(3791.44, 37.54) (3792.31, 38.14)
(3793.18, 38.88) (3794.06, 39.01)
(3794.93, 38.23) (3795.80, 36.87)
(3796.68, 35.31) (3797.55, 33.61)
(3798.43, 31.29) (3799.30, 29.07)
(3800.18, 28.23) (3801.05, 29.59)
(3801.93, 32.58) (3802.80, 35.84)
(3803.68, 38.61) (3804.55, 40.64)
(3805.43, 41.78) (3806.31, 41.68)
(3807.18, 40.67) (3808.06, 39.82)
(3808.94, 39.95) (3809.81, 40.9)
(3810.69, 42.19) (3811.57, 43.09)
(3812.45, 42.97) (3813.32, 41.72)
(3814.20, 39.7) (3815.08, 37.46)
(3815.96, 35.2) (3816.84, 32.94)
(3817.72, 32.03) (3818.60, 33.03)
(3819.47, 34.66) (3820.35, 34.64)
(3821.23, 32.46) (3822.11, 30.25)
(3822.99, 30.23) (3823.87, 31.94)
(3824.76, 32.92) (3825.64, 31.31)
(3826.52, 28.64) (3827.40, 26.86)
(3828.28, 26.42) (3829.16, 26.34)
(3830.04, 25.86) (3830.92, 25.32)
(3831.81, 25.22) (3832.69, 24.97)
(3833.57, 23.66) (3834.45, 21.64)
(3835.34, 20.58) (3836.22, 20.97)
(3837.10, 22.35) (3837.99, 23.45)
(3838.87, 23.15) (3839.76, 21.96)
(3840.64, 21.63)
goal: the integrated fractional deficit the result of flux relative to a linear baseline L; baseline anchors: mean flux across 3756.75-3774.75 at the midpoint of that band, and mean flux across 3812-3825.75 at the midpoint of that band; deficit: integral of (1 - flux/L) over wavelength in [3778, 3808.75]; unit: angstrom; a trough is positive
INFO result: -3.8 angstrom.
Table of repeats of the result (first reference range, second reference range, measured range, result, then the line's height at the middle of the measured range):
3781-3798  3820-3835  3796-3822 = -2.0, 34.1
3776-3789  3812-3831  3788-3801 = 1.5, 40.1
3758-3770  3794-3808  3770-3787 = -3.4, 34.6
